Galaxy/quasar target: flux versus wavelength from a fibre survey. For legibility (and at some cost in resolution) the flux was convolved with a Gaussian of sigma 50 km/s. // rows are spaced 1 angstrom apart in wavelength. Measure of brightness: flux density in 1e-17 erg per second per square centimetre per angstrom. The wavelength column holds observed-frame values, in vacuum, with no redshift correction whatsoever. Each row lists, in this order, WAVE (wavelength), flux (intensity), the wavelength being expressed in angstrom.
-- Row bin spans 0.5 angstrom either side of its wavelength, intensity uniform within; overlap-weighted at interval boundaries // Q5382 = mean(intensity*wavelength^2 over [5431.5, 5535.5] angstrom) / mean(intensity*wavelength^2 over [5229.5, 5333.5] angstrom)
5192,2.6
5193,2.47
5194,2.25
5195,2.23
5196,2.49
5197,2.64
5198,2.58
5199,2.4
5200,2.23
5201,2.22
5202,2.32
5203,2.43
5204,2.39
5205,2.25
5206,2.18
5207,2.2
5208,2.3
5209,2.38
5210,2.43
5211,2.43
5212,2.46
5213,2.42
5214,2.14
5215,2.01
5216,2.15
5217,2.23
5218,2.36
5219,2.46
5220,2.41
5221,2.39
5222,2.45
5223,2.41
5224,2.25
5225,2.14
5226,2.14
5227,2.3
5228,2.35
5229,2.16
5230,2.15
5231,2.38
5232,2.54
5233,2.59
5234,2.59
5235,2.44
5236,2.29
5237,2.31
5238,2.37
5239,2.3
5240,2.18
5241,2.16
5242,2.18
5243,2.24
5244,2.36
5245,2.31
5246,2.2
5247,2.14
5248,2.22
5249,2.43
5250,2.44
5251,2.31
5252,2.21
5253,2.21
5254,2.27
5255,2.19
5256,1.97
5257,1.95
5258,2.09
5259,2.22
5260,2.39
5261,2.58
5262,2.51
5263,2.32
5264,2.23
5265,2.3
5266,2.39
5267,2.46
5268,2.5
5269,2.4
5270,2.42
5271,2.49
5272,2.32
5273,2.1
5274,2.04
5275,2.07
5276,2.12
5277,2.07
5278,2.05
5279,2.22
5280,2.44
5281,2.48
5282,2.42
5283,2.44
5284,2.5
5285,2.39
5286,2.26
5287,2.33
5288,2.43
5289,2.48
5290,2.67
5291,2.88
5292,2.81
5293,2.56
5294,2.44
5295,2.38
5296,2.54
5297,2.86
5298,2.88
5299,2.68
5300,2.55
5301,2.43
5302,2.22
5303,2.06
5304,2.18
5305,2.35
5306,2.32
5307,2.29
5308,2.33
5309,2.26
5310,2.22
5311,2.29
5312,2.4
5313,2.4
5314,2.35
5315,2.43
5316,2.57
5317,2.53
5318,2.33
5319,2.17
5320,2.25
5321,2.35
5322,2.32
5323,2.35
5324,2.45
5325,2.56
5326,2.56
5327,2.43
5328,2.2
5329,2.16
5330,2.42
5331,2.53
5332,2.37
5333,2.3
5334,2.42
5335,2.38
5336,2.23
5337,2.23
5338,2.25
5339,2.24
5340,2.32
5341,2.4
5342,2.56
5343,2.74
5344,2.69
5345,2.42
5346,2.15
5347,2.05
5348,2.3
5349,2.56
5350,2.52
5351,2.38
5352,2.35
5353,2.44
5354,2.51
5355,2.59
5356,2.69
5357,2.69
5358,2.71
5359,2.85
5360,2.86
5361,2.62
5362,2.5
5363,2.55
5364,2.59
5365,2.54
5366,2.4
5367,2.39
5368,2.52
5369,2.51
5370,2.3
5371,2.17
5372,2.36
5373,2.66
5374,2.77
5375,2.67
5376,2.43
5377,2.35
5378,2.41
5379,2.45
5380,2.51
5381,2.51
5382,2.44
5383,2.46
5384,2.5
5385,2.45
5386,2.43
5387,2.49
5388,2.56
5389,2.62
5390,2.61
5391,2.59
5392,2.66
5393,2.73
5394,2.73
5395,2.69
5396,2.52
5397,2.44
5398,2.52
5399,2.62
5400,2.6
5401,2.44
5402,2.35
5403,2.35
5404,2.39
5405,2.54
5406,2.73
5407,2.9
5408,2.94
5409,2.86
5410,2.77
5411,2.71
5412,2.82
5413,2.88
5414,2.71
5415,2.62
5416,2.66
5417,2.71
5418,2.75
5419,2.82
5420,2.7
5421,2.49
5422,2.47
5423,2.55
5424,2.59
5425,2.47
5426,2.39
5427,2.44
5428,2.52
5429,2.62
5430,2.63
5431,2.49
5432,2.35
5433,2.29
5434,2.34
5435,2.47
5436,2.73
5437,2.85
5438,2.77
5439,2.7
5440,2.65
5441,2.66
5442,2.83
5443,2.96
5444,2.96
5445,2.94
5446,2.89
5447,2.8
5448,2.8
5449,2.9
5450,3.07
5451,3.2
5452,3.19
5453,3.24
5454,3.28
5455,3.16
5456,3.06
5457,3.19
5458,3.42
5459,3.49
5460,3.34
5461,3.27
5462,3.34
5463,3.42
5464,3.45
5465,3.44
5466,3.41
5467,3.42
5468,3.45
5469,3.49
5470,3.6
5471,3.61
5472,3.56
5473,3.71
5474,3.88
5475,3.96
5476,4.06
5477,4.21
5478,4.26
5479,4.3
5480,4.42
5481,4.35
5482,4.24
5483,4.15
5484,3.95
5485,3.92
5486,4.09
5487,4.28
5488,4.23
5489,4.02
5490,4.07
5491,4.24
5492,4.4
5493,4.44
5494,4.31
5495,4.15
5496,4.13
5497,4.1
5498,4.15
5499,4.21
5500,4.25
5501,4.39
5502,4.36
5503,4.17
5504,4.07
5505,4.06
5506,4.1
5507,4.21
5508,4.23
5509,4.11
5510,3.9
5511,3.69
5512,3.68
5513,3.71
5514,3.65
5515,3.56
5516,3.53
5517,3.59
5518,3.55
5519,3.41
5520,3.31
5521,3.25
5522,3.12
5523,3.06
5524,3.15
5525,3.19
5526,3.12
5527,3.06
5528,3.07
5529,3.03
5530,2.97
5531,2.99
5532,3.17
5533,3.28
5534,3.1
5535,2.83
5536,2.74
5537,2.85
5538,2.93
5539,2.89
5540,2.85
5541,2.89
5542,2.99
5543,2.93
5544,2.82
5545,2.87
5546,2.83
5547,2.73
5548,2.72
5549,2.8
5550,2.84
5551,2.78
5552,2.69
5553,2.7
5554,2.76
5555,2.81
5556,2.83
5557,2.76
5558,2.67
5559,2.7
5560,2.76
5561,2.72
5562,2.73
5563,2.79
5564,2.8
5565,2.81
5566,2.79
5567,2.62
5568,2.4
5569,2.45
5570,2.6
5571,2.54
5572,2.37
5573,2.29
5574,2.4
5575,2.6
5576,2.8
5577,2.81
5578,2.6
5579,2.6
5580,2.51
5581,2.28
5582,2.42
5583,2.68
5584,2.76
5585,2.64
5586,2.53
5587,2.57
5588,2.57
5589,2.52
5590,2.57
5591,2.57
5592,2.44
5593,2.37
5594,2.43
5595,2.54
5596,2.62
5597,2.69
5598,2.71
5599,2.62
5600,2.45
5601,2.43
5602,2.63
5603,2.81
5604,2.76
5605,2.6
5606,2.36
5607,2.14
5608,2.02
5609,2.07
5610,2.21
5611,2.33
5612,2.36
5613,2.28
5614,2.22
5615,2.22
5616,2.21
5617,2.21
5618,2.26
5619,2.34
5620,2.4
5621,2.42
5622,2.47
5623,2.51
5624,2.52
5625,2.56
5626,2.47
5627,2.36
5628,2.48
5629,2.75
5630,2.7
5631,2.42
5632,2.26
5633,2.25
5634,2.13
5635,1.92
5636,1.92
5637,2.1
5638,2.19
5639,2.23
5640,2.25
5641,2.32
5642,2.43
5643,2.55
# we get 1.61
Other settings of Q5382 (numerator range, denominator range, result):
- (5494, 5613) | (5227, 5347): 1.39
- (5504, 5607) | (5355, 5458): 1.15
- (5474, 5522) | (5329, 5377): 1.72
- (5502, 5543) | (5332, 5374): 1.46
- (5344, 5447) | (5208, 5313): 1.16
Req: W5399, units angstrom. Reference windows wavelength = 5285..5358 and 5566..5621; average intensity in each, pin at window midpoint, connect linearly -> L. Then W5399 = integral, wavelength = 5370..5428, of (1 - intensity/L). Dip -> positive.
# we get -3.3 angstrom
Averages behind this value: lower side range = 2.42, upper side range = 2.47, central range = 2.58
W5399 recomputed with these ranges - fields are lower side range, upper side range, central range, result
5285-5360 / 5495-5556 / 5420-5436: 2.3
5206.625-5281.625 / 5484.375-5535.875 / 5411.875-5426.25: 2.7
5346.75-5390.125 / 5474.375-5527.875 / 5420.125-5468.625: 6.2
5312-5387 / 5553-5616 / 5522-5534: -2.7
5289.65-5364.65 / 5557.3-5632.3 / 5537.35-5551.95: -2.0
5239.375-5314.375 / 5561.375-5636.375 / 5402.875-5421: -2.4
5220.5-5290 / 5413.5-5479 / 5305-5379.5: 5.9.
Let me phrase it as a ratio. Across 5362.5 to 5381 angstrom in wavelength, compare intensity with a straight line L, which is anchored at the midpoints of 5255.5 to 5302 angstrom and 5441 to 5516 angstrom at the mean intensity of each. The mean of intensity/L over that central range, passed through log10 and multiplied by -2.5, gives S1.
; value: 0.21 mag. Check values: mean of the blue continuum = 2.39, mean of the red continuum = 3.73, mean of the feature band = 2.48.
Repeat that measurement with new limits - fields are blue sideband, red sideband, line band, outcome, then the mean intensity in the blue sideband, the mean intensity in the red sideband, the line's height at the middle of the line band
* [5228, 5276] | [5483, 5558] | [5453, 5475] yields -0.07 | 2.29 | 3.47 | 3.22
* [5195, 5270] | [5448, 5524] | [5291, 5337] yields 0.16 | 2.32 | 3.77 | 2.78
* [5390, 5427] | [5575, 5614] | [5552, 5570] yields -0.07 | 2.63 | 2.51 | 2.53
